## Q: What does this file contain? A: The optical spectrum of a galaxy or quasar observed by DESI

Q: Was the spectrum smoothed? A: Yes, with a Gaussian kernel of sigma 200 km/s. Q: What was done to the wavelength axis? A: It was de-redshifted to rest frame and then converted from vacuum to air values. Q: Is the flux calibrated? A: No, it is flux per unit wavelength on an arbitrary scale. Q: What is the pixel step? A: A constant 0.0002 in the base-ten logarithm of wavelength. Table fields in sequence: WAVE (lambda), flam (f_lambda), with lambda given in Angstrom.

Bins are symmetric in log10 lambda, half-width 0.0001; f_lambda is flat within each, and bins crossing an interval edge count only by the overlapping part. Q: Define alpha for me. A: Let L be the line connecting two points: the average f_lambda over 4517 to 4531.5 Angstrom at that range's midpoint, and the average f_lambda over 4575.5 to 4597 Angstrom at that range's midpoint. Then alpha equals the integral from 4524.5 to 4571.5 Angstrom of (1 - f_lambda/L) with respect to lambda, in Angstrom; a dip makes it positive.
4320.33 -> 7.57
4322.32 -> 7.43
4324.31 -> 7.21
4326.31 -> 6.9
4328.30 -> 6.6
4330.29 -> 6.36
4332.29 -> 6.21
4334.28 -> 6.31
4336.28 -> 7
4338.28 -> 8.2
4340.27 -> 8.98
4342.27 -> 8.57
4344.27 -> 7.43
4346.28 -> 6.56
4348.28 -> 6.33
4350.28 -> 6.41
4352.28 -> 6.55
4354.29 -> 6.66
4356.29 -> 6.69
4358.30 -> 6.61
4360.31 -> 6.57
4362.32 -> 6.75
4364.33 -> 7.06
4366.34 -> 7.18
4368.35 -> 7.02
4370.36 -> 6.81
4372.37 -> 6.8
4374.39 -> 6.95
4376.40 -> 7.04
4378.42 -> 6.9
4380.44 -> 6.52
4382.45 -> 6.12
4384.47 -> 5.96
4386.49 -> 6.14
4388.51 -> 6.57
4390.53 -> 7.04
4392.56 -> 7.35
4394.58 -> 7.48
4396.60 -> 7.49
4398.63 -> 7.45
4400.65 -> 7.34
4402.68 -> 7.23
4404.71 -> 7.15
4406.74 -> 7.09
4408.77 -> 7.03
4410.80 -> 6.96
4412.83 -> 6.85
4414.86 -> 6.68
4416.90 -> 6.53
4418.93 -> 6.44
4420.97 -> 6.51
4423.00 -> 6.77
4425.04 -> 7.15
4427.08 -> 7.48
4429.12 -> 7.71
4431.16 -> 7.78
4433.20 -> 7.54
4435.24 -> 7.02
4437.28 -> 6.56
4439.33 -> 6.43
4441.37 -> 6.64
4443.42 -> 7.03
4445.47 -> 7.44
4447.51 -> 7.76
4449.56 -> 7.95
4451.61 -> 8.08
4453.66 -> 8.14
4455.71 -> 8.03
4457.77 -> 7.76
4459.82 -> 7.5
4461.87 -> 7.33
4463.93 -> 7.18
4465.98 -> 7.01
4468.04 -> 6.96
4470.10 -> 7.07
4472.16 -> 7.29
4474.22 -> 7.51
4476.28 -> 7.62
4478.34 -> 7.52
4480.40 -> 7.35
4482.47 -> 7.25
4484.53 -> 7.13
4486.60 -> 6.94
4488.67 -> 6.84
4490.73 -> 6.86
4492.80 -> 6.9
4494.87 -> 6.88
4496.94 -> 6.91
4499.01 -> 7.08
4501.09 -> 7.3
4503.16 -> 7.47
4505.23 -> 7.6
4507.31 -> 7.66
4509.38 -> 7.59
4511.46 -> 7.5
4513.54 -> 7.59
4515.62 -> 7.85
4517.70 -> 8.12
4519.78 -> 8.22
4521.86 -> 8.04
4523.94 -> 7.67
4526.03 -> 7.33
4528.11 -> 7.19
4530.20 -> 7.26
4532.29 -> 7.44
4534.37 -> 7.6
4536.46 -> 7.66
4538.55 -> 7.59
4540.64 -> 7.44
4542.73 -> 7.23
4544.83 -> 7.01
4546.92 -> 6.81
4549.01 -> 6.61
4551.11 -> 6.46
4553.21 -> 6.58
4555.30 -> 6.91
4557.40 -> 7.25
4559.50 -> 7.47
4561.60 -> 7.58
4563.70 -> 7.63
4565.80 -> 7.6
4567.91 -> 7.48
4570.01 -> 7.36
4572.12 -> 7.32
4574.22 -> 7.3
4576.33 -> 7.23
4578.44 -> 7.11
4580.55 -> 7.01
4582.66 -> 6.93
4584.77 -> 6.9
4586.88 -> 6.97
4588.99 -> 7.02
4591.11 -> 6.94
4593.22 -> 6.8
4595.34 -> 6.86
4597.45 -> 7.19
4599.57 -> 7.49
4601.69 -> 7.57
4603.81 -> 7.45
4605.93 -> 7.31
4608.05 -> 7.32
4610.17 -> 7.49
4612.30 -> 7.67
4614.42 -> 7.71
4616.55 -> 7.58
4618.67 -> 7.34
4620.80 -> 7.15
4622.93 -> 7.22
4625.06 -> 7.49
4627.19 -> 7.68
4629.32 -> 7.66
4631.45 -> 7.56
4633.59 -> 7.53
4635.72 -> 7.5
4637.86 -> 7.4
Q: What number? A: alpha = 0.96 Angstrom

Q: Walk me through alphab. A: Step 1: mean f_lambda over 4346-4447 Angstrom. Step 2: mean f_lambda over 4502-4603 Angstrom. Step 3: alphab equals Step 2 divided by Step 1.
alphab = 1.06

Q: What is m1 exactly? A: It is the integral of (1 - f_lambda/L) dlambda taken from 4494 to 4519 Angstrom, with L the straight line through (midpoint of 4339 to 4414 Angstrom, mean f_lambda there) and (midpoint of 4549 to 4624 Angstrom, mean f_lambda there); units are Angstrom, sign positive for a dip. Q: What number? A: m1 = -1.2 Angstrom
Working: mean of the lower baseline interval 6.97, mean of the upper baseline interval 7.23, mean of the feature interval 7.47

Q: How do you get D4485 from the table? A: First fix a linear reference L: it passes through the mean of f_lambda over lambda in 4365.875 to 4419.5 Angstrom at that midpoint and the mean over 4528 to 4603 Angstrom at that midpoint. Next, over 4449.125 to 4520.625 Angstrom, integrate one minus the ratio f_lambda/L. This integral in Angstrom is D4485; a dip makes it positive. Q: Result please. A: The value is -3.8 Angstrom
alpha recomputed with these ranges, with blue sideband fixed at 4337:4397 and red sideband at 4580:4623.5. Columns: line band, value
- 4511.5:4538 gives -1.9 Angstrom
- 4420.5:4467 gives -2.0 Angstrom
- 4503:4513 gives -0.6 Angstrom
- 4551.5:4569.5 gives -0.2 Angstrom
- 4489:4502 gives 0.2 Angstrom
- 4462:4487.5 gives -0.6 Angstrom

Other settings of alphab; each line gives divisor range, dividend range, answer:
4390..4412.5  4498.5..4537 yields 1.05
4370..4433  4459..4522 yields 1.06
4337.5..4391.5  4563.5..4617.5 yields 1.05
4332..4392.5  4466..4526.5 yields 1.07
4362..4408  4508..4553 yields 1.07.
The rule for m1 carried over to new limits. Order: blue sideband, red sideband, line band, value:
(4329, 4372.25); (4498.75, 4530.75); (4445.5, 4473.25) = -0.57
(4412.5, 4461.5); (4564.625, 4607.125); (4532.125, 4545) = -0.43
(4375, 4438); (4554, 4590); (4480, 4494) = 0.15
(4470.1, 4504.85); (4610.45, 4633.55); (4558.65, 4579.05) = -0.10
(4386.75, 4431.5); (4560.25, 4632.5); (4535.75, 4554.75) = 0.59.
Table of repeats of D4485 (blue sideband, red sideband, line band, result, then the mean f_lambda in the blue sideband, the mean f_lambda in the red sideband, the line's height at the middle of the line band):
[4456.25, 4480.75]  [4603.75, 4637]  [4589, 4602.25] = 0.61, 7.36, 7.48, 7.46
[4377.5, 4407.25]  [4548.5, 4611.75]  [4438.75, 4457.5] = -1.44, 6.92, 7.18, 7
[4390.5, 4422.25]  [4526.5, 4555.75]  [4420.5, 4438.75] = -0.30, 7.04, 7.14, 7.05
